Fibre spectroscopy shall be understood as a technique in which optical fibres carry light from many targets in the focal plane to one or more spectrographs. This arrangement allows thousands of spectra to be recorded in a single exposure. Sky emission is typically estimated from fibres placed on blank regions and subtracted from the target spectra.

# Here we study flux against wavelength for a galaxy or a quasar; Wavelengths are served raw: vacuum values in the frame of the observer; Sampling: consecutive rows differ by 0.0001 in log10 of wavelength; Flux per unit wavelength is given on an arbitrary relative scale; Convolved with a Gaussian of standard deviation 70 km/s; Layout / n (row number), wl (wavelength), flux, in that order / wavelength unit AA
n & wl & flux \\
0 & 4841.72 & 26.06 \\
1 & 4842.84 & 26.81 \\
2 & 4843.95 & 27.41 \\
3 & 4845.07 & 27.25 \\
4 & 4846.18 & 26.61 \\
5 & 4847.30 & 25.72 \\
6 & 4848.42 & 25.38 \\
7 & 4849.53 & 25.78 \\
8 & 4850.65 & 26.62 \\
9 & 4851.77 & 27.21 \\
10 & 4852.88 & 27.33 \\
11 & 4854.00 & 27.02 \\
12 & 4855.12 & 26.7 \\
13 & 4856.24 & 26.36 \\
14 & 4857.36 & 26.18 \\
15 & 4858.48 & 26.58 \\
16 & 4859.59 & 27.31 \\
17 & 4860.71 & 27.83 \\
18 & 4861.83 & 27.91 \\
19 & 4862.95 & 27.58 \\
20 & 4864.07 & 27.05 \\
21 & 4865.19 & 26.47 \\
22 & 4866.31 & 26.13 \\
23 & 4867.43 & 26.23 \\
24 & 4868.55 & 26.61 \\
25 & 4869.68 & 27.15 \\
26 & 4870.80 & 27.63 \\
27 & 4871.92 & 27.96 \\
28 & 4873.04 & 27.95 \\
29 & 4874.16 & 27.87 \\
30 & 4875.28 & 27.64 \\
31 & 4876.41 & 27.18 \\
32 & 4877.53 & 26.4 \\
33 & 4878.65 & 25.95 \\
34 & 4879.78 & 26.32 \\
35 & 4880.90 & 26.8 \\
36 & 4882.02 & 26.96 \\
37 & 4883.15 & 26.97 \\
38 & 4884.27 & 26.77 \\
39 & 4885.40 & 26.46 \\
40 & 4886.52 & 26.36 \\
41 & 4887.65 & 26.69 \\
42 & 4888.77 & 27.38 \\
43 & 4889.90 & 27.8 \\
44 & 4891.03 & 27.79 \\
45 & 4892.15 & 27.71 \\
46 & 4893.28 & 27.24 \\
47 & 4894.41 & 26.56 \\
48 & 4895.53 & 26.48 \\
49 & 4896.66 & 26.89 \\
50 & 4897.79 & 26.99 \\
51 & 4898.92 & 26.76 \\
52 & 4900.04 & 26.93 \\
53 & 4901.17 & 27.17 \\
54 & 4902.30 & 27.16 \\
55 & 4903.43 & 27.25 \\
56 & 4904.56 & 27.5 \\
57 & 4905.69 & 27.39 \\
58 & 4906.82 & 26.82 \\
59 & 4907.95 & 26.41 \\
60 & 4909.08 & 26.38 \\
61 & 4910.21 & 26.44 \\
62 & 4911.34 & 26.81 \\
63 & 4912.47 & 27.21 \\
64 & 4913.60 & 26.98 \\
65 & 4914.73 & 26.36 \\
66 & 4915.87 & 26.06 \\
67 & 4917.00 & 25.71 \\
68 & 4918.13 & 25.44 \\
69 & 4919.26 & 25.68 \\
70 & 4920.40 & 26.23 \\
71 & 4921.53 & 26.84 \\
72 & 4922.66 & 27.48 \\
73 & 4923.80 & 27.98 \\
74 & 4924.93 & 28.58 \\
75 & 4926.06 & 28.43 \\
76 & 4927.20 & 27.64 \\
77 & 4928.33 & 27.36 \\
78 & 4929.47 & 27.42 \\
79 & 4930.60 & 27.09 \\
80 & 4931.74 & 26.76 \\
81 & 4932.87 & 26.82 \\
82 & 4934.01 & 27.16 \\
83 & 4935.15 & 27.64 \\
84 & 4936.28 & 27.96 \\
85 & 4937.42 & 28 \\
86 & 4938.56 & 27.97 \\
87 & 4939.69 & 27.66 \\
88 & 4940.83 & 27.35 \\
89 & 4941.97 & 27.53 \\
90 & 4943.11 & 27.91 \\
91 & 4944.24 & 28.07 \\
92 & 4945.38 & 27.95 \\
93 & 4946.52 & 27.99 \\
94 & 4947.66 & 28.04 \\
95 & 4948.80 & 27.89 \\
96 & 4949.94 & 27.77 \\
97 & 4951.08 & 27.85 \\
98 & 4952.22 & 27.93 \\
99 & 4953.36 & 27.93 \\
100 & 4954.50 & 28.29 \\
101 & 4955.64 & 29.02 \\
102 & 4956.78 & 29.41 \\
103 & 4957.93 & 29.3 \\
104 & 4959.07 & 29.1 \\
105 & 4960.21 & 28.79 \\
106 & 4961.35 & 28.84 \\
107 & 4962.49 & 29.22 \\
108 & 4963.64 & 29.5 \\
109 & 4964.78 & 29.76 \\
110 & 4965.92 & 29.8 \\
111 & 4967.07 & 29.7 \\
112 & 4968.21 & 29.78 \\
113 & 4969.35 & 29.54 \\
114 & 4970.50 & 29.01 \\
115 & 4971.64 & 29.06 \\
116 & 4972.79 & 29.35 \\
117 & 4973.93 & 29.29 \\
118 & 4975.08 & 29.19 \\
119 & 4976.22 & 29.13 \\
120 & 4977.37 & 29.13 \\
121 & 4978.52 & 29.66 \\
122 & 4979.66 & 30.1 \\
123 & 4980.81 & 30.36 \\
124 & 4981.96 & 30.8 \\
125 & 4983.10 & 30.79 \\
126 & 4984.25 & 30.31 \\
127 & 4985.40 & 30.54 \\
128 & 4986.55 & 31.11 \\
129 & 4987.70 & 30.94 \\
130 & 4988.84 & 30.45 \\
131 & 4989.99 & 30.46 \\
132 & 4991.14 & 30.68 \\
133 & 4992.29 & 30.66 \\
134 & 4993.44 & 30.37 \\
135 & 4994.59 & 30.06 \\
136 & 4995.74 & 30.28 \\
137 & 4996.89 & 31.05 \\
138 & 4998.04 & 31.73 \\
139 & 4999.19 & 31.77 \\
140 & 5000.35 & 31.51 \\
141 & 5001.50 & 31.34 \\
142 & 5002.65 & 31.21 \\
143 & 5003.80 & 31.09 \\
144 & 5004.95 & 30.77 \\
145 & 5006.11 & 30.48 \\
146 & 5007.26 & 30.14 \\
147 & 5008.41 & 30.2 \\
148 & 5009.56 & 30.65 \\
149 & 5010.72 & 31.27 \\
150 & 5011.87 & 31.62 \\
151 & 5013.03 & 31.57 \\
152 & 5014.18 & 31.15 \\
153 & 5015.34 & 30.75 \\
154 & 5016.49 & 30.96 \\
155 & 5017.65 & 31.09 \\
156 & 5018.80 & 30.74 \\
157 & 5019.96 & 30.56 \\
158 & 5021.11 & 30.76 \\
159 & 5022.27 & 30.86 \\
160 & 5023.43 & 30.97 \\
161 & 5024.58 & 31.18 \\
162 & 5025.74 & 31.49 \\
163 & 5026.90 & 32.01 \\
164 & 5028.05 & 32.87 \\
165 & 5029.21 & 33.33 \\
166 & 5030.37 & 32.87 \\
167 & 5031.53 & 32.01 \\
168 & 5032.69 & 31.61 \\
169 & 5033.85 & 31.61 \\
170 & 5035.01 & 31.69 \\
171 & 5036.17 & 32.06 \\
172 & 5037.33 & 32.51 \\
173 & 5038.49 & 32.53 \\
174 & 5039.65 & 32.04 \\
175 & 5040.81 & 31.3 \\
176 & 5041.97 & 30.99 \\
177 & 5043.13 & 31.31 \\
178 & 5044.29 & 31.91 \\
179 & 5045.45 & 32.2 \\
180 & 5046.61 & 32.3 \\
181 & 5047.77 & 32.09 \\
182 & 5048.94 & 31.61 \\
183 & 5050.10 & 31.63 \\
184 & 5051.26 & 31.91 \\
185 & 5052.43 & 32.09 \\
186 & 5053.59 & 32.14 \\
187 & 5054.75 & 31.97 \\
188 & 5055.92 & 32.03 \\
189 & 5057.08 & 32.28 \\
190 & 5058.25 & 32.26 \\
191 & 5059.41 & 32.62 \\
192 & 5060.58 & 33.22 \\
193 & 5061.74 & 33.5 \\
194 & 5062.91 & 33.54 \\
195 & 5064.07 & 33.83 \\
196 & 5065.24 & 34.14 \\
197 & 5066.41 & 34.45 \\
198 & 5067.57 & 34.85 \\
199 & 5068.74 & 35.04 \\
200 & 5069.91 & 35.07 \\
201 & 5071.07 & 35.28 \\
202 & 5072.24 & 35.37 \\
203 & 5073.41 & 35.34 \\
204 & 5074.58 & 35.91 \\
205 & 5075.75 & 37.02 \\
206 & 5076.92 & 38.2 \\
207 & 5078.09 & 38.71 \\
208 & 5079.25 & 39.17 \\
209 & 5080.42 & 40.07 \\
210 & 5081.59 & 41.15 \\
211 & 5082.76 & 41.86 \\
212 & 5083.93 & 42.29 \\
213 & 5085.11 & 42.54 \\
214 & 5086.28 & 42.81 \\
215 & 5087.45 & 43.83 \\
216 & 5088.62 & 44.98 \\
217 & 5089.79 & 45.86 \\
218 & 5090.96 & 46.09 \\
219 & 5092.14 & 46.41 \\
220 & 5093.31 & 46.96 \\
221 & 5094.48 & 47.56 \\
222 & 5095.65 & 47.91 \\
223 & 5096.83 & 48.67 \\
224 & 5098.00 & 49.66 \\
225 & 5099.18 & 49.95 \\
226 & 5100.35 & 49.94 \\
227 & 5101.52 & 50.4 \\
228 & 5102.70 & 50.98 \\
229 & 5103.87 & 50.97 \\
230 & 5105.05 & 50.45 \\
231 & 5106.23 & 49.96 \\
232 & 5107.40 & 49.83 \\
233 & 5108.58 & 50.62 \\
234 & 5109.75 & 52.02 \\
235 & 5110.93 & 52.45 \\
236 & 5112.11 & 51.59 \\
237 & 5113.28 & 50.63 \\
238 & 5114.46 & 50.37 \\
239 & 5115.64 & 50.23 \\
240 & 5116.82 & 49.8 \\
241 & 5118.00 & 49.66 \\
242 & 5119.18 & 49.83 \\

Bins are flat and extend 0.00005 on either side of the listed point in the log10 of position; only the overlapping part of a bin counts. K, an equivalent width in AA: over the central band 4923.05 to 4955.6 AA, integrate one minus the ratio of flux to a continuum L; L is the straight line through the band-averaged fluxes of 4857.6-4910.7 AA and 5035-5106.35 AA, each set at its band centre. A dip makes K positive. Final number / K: 2.8 AA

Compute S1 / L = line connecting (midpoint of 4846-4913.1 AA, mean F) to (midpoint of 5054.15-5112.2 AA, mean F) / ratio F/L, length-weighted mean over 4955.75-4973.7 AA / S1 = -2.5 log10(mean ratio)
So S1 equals 0.13 mag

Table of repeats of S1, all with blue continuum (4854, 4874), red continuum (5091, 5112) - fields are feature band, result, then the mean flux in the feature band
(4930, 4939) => 0.23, 27.4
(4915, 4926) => 0.21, 26.7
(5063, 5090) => 0.23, 38.4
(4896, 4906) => 0.13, 27.1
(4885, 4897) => 0.10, 27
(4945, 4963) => 0.24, 28.5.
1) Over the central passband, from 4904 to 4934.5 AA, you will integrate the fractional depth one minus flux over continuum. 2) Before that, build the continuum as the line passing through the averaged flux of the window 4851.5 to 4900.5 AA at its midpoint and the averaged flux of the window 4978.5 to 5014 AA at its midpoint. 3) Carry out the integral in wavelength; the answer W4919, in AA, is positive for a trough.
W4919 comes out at 1.6 AA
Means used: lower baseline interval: 27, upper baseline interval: 30.8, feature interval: 26.9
